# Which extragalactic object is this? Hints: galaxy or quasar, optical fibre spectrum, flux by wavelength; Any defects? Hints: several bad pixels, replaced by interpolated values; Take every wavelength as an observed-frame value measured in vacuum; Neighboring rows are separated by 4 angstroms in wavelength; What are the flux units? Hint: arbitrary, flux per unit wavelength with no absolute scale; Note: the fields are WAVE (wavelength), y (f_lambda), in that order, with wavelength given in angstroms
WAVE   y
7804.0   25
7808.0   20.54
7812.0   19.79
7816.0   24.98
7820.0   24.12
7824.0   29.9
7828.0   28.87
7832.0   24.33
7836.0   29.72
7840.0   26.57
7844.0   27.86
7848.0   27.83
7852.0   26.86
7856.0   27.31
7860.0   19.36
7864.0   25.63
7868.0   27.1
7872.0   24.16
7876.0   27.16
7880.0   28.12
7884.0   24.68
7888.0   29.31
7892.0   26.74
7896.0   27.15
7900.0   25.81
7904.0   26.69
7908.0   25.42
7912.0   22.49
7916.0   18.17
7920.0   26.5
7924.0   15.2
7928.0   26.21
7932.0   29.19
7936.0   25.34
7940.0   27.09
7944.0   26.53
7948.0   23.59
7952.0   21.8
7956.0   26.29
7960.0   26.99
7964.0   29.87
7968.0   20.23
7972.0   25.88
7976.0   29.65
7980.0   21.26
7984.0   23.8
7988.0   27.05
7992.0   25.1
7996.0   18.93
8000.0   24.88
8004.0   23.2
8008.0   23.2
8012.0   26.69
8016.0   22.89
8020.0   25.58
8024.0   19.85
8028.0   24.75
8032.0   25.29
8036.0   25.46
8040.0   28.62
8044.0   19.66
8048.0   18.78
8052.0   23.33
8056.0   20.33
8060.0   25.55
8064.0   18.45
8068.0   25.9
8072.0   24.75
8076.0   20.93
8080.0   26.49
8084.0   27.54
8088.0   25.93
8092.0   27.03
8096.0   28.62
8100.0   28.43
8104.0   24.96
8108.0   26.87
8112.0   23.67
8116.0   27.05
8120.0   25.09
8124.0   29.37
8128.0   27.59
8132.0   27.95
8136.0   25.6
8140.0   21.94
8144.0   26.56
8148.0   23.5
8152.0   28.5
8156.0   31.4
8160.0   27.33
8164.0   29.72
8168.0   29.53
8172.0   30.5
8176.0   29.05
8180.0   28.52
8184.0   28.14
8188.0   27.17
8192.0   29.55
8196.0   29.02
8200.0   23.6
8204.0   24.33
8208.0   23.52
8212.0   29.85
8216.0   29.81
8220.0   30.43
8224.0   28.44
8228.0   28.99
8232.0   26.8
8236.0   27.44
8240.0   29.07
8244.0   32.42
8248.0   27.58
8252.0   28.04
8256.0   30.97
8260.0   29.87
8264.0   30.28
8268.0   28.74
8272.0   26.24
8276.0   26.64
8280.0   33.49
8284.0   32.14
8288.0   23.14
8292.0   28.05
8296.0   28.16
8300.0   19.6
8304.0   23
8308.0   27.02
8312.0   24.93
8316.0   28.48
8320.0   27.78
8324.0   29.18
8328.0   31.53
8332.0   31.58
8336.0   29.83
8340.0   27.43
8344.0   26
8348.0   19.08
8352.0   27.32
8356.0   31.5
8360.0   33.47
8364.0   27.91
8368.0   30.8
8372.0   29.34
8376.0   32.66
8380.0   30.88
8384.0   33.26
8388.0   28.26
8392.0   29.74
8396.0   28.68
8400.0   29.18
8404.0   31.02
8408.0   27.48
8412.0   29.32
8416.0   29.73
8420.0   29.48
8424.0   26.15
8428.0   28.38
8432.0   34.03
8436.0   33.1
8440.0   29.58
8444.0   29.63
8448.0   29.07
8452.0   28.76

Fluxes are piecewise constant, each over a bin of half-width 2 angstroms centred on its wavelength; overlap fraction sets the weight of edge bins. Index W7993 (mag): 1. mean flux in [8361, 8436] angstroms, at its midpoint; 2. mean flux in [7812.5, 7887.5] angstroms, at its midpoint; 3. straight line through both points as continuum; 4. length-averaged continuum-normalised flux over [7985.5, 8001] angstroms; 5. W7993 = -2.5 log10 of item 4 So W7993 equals 0.14 mag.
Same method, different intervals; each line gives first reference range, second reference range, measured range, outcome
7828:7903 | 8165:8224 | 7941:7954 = 0.11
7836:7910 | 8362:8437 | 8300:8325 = 0.13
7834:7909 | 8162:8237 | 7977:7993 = 0.10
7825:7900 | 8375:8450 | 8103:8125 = 0.08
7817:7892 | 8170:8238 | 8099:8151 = 0.06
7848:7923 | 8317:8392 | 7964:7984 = 0.06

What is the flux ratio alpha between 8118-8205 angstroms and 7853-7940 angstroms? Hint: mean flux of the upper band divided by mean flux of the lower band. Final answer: 1.09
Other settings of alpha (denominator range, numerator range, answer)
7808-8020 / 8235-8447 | 1.14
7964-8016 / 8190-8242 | 1.14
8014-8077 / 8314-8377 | 1.25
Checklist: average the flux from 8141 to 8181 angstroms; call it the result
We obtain 28.3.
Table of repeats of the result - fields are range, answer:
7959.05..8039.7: 24.6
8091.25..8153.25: 26.4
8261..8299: 28.3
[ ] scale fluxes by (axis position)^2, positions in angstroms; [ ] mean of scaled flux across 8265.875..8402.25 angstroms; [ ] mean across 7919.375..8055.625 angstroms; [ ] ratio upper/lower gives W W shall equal 1.3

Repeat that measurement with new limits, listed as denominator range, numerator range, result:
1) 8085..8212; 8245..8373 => 1.08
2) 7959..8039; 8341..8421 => 1.31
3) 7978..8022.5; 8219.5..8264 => 1.30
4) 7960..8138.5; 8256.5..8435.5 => 1.24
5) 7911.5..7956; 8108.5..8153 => 1.14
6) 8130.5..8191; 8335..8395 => 1.10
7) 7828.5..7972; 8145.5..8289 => 1.21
